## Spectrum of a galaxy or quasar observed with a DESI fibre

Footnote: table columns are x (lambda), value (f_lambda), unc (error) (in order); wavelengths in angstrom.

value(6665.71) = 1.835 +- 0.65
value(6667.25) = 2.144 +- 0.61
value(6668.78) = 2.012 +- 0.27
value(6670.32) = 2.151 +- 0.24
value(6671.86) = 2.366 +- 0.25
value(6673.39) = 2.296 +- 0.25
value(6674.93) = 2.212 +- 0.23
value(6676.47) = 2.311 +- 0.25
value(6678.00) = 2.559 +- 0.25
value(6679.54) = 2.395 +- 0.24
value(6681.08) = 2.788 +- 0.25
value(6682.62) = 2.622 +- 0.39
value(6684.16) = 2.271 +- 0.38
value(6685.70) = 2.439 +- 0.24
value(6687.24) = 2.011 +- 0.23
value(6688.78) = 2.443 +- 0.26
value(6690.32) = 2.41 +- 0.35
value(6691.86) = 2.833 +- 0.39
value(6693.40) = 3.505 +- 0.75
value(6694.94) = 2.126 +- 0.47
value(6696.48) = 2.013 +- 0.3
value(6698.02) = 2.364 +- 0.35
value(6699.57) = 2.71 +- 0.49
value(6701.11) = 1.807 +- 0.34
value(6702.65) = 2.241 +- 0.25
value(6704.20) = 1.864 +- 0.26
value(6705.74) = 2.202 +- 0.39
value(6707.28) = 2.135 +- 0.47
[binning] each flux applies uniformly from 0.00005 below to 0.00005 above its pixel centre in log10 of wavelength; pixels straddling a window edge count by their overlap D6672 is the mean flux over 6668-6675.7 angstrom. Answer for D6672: 2.21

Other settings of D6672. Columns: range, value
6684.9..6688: 2.23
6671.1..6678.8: 2.35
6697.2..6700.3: 2.52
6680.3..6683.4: 2.7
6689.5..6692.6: 2.62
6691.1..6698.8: 2.57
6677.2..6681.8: 2.58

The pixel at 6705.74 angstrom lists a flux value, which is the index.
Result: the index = 2.202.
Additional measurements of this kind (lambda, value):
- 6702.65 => 2.241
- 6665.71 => 1.835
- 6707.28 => 2.135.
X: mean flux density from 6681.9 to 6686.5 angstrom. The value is 2.44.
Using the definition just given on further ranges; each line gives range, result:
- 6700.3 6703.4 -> 2.04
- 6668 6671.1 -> 2.08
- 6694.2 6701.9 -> 2.21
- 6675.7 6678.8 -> 2.44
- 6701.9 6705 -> 2.05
